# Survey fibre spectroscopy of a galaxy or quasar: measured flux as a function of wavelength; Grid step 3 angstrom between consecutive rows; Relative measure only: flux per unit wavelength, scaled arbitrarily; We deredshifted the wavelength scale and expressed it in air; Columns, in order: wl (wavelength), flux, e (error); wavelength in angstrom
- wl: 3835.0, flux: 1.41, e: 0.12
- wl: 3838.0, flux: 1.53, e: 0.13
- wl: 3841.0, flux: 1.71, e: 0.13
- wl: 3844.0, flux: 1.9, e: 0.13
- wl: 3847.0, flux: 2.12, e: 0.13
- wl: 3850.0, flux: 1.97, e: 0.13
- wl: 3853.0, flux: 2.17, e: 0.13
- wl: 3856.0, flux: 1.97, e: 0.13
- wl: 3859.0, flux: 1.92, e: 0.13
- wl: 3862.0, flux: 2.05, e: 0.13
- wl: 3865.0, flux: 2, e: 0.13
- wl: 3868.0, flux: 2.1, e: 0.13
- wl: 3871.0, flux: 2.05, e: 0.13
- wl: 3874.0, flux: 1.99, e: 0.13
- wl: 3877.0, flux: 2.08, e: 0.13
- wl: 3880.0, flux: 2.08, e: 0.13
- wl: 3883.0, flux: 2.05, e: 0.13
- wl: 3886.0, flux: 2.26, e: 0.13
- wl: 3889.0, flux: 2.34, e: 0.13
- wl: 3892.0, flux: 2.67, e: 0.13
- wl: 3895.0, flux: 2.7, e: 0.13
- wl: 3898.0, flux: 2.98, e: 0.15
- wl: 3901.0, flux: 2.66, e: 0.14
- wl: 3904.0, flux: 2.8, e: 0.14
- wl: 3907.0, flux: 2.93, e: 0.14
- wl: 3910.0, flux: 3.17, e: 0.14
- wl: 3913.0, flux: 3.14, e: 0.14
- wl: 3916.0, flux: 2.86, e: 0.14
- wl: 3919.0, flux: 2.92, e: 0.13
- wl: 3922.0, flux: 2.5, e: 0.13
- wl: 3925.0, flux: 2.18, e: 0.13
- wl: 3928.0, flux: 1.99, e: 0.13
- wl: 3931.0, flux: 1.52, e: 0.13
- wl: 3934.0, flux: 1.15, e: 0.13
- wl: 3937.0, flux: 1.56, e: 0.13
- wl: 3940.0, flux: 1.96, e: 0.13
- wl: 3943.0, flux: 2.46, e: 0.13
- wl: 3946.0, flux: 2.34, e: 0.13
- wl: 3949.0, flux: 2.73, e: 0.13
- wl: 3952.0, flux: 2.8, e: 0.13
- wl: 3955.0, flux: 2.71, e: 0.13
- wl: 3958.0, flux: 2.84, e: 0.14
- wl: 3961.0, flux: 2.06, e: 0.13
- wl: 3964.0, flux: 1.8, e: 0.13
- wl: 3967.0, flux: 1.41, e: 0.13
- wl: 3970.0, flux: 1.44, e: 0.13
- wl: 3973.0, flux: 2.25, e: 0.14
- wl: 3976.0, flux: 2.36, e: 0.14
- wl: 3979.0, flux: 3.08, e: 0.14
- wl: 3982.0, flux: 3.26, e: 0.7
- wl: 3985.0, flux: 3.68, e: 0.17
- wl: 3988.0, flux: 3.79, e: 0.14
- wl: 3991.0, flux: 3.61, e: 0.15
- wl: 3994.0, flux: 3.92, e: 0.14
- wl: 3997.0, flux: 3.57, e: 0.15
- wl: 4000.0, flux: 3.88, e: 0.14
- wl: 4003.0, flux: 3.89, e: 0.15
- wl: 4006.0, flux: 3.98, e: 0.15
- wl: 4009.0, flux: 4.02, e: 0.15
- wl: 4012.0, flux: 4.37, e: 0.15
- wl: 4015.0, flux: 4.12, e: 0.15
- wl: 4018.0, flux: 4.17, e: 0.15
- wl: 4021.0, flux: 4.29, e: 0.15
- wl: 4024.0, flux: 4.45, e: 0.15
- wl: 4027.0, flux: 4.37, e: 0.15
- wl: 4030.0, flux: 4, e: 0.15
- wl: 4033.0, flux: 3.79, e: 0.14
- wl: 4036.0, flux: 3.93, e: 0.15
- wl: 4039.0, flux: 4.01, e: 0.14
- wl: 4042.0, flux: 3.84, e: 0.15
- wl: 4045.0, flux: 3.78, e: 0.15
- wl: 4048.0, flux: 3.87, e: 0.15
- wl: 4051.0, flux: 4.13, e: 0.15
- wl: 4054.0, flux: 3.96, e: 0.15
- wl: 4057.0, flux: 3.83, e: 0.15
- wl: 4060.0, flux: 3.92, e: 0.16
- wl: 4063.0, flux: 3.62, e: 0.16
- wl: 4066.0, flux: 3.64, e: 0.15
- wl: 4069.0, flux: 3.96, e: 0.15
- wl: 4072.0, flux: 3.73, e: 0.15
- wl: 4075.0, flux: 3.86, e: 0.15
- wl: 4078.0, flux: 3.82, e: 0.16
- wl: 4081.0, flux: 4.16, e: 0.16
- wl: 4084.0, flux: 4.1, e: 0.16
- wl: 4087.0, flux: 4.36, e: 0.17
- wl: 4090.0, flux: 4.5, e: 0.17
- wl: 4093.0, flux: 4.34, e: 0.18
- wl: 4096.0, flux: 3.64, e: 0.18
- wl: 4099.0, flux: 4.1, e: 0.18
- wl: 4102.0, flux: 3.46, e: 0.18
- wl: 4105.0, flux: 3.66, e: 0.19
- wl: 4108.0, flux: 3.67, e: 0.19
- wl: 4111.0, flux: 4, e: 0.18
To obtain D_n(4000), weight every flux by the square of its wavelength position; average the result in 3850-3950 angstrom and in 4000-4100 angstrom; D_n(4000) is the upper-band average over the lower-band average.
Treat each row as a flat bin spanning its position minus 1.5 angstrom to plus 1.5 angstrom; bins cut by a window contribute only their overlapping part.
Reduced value 1.88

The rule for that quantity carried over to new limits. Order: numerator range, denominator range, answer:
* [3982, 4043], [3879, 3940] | 1.73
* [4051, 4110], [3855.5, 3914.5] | 1.80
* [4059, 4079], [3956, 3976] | 1.98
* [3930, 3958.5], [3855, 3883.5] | 1.13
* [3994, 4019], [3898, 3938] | 1.71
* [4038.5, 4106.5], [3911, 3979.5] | 1.85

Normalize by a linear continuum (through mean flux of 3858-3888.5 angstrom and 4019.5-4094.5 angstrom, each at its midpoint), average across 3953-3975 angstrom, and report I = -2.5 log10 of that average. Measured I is 0.40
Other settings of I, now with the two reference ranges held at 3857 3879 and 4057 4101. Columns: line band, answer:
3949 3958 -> 0.02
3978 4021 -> -0.18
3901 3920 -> -0.21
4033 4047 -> -0.08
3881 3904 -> -0.12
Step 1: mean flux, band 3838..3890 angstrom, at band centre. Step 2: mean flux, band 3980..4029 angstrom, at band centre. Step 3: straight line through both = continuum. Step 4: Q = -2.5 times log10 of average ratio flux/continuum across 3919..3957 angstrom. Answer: 0.35 mag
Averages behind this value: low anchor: 2.03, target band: 2.2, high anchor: 3.95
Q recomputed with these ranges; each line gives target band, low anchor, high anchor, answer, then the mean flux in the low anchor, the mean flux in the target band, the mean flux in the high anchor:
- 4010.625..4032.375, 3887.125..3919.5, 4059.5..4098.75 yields -0.176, 2.82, 4.23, 3.98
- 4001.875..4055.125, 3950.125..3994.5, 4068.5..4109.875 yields -0.225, 2.71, 4.06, 3.95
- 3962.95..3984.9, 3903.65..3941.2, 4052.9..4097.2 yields 0.243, 2.35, 2.33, 3.96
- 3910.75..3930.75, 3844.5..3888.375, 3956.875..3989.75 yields -0.112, 2.06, 2.55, 2.55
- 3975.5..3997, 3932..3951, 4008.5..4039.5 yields -0.083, 2.04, 3.45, 4.15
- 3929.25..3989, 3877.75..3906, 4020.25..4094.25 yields 0.314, 2.5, 2.35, 4.01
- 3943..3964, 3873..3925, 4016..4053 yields 0.252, 2.59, 2.52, 4.05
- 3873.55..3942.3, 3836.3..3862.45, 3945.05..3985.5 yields -0.093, 1.92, 2.38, 2.46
